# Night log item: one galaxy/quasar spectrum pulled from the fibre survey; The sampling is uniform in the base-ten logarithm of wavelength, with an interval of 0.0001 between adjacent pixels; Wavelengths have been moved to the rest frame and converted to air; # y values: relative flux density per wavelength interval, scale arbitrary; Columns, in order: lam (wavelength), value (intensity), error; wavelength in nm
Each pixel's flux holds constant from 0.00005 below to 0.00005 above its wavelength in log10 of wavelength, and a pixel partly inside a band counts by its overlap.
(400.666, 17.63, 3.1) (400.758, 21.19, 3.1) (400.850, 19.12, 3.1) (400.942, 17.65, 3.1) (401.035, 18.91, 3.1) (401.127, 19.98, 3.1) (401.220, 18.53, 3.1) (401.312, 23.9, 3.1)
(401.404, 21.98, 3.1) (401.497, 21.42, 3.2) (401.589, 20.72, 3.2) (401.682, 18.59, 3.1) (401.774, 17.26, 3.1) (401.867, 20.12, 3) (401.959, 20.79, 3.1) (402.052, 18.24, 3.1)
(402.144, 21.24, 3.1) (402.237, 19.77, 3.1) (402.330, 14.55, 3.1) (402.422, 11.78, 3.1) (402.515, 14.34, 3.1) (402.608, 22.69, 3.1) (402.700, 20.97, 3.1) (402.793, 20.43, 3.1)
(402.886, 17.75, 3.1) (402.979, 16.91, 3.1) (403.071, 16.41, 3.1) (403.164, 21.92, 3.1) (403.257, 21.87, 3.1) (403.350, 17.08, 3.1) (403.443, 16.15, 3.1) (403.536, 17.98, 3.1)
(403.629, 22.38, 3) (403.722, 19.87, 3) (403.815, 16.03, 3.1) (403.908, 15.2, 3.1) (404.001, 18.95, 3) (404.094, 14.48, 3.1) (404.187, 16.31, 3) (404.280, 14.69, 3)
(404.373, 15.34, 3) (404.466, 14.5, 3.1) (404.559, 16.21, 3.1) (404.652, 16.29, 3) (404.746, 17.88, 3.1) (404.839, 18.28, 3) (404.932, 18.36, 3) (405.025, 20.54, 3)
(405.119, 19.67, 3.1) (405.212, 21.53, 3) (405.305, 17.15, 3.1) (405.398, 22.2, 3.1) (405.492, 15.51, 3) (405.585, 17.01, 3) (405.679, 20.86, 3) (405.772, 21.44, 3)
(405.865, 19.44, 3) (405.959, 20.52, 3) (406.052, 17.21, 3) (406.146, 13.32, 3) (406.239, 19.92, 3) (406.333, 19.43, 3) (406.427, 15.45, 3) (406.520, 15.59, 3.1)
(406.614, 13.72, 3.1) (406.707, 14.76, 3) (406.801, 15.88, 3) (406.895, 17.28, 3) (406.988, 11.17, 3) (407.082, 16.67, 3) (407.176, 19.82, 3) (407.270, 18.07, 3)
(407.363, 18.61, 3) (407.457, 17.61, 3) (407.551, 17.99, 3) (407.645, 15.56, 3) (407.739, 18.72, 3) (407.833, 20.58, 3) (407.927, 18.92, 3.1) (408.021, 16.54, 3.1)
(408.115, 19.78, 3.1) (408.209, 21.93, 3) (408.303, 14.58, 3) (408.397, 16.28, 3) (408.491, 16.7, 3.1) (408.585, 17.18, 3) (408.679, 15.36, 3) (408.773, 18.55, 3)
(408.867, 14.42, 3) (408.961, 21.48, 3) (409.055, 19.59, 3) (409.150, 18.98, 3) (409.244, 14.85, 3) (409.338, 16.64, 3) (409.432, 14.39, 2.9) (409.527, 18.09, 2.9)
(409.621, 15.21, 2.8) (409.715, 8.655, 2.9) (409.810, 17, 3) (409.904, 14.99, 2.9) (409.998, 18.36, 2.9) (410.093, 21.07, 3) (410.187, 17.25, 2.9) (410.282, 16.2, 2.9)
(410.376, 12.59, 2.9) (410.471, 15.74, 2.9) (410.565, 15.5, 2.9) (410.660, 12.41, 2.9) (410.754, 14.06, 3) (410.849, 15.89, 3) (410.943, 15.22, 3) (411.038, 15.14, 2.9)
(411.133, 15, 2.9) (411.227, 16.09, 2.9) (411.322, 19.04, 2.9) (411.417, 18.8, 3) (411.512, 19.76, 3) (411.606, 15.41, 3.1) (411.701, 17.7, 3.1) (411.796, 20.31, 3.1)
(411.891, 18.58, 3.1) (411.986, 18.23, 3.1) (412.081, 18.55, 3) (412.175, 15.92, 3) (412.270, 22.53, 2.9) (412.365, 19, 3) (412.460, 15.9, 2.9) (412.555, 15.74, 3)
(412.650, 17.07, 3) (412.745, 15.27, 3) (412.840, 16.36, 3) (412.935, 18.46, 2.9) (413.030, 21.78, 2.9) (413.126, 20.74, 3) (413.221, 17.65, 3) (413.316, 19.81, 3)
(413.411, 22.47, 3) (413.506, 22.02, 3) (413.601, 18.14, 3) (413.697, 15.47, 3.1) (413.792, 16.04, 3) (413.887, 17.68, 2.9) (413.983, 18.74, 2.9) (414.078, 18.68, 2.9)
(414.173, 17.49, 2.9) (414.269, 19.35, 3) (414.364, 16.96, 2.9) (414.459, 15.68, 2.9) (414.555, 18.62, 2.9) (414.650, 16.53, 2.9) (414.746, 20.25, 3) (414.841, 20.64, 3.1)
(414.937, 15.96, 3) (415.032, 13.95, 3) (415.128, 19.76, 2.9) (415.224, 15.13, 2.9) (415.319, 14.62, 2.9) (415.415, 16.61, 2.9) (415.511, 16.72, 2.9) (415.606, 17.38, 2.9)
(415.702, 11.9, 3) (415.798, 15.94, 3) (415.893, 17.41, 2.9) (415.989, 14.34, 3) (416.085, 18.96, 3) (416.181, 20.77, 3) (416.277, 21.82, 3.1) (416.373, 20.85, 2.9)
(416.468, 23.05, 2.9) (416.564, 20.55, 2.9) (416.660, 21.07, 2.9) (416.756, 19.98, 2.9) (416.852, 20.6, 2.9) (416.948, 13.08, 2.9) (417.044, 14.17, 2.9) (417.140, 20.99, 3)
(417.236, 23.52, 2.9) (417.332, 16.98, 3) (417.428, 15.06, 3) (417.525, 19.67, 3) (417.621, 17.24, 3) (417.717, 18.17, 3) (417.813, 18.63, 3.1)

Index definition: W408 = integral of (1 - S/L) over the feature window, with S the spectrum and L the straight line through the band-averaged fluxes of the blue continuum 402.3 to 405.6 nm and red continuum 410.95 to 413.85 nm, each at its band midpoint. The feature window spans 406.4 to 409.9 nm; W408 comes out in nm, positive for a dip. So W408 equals 0.22 nm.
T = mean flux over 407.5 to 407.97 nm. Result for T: 18.3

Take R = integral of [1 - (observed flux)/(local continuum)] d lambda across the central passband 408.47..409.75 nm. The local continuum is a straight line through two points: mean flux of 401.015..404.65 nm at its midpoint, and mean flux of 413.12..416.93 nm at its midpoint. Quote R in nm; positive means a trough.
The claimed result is 0.12 nm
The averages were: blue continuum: 18.3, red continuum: 18.2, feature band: 16.5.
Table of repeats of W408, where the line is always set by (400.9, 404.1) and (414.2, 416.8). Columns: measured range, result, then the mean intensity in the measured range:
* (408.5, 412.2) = 0.34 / 16.6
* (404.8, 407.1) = 0.11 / 17.7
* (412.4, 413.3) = 0.02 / 17.8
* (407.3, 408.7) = 0.05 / 17.8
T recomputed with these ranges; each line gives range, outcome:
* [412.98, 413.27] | 20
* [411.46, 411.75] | 17.7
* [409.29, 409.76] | 14.6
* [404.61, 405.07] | 18.3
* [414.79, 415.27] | 17.1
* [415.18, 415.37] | 14.9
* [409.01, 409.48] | 16.8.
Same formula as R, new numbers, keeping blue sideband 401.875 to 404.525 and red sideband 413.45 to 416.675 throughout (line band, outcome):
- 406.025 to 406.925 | 0.08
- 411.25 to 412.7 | -0.02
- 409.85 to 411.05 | 0.14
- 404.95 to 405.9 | -0.09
